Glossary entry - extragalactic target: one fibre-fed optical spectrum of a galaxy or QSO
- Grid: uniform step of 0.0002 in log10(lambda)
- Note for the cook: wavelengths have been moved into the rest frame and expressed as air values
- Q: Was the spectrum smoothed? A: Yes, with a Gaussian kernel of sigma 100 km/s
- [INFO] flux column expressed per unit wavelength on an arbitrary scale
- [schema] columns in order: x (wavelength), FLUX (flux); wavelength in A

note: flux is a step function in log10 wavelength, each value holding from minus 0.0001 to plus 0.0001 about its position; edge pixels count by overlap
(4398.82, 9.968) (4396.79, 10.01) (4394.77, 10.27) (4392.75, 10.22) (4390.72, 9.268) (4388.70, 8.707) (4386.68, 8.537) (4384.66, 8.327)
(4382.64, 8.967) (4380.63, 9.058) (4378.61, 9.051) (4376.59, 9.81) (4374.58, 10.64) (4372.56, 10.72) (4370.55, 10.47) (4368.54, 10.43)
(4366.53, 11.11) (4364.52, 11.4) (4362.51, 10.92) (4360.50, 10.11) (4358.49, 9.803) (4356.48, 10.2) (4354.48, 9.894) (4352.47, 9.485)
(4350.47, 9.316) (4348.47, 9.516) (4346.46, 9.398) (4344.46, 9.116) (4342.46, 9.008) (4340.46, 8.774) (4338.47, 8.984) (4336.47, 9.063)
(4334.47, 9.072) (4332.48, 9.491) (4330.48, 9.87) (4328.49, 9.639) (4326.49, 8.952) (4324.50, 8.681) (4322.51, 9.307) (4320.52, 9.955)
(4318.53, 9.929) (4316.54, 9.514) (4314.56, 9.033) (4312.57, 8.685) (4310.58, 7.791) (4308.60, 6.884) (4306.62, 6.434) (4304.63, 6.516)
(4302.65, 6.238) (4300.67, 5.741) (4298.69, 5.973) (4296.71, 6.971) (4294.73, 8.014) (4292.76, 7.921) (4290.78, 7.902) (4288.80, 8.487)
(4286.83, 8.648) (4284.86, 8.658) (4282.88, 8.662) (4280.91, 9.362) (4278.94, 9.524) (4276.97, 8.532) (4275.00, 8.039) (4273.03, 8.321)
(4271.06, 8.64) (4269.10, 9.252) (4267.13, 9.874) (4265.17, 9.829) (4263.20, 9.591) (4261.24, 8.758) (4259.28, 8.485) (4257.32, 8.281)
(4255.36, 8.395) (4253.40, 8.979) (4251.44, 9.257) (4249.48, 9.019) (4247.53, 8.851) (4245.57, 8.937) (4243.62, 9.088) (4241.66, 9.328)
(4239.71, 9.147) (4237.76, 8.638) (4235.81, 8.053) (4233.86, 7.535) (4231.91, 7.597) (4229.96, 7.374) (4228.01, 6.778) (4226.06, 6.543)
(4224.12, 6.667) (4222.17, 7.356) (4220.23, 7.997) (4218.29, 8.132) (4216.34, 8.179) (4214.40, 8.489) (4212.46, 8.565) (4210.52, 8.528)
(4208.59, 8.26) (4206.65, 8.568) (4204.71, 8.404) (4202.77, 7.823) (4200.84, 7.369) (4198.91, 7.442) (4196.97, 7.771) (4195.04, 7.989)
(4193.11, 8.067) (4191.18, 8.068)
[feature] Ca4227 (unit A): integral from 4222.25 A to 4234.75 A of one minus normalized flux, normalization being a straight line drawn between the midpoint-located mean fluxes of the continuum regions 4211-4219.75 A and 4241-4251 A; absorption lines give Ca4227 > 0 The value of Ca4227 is 2.23 A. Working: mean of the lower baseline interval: 8.33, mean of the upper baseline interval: 9.05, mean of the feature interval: 7.09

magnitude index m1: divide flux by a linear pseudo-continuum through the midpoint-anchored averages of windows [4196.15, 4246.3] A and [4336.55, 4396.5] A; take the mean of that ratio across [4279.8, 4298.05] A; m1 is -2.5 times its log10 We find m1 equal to 0.07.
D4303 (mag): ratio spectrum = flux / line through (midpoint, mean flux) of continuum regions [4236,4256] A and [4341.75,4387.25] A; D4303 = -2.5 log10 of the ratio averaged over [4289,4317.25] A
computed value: 0.25 mag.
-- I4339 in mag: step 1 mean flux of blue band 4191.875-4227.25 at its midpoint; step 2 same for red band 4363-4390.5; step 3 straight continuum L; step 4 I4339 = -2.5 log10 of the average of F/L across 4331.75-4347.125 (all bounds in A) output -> 0.03 mag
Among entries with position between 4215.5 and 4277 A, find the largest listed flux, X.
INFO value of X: 9.874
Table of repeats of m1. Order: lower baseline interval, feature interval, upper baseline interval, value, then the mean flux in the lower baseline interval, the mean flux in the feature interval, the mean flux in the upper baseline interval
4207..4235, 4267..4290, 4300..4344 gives -0.075 mag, 7.73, 8.78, 8.56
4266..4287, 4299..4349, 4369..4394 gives 0.072 mag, 8.88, 8.58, 9.51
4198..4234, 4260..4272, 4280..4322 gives -0.179 mag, 7.77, 9.31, 7.98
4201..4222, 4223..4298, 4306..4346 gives 0.009 mag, 8.22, 8.46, 8.94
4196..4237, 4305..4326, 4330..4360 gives 0.058 mag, 7.79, 8.57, 9.4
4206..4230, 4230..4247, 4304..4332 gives -0.065 mag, 7.81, 8.48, 8.7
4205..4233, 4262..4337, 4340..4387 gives 0.050 mag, 7.8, 8.5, 9.78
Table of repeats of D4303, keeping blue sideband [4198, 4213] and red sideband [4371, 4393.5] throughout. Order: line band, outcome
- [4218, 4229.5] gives 0.15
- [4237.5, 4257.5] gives -0.06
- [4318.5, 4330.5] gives -0.05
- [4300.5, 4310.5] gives 0.33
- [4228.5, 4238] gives 0.08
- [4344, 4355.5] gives -0.04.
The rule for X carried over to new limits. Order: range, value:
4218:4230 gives 8.132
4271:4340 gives 9.955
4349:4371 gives 11.4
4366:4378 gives 11.11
